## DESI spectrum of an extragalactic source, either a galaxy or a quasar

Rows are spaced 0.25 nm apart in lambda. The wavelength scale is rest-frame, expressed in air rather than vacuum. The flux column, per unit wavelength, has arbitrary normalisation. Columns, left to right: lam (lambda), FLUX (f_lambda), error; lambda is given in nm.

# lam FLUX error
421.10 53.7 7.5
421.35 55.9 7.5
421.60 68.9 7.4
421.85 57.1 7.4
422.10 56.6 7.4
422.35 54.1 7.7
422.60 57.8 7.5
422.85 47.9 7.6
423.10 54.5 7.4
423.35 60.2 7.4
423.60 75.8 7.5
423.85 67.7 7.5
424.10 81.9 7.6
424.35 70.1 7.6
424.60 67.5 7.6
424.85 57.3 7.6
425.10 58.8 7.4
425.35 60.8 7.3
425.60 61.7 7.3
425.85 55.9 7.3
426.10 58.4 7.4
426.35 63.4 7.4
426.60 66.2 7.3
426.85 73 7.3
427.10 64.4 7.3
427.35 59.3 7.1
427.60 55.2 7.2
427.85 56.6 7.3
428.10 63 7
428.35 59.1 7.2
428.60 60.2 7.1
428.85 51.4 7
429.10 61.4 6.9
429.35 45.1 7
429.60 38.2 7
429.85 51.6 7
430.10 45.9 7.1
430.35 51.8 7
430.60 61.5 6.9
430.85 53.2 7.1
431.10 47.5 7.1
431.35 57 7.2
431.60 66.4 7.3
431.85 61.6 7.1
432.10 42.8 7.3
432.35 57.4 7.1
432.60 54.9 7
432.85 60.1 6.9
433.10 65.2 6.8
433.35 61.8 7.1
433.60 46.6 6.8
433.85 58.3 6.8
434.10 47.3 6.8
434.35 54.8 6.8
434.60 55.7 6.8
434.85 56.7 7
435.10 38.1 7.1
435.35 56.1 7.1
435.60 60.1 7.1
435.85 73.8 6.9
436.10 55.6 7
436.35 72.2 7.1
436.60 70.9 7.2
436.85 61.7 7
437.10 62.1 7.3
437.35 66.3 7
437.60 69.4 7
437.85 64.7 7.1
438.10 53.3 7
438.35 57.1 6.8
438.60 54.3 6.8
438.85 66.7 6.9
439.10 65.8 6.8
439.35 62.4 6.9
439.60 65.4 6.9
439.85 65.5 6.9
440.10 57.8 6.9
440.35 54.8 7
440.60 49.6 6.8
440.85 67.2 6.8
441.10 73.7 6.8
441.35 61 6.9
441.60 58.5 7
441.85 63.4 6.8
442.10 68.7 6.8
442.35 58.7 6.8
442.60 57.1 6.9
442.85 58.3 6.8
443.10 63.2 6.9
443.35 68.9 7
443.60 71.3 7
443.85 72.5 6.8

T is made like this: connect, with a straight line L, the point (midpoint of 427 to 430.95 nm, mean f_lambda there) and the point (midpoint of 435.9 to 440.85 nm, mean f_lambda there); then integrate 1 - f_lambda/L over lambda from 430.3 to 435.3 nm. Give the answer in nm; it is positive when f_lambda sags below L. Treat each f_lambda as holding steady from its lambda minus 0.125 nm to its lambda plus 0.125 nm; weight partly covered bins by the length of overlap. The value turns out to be 0.24 nm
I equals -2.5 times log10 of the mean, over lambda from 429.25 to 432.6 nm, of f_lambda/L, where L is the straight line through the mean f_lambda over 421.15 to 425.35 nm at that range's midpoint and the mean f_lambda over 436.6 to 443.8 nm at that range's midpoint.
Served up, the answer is 0.18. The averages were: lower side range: 61.8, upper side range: 62.6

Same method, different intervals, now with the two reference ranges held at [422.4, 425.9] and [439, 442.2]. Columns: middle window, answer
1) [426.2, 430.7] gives 0.101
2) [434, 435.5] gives 0.208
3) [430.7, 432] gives 0.103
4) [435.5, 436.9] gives -0.059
